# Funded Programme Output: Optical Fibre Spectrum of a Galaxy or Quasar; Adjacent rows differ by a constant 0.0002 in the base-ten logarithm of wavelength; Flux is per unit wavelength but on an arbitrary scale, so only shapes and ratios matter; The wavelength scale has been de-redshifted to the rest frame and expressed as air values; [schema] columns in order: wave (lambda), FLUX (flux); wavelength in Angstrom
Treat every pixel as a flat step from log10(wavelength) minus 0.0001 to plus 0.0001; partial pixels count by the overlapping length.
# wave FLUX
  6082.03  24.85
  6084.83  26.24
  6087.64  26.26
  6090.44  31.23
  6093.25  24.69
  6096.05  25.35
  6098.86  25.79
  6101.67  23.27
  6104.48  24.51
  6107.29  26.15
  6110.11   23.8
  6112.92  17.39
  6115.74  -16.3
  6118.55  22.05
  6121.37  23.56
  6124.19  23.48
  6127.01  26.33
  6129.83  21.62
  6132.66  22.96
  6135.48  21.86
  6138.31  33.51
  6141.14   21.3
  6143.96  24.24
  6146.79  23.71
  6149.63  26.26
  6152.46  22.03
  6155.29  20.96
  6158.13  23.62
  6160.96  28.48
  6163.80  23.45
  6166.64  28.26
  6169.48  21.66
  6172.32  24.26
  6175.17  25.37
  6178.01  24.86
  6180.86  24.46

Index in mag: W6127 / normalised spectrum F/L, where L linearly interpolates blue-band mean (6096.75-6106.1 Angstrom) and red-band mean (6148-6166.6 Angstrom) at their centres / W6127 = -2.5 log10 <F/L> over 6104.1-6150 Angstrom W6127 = 0.15 mag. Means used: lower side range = 24.6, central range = 21.4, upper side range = 24.4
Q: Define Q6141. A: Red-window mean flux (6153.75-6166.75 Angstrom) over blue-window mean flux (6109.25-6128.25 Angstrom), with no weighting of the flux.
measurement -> 1.5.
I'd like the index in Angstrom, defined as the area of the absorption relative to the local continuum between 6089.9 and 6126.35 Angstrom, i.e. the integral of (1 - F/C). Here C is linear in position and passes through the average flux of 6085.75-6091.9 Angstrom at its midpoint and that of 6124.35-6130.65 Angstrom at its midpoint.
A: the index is 7.5 Angstrom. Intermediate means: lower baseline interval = 28.5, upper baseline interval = 24.1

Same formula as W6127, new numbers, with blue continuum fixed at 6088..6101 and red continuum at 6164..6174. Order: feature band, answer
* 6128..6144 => 0.05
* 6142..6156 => 0.07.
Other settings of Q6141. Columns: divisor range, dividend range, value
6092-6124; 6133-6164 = 1.22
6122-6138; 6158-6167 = 1.09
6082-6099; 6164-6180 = 0.93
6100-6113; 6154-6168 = 1.06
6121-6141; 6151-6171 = 0.98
